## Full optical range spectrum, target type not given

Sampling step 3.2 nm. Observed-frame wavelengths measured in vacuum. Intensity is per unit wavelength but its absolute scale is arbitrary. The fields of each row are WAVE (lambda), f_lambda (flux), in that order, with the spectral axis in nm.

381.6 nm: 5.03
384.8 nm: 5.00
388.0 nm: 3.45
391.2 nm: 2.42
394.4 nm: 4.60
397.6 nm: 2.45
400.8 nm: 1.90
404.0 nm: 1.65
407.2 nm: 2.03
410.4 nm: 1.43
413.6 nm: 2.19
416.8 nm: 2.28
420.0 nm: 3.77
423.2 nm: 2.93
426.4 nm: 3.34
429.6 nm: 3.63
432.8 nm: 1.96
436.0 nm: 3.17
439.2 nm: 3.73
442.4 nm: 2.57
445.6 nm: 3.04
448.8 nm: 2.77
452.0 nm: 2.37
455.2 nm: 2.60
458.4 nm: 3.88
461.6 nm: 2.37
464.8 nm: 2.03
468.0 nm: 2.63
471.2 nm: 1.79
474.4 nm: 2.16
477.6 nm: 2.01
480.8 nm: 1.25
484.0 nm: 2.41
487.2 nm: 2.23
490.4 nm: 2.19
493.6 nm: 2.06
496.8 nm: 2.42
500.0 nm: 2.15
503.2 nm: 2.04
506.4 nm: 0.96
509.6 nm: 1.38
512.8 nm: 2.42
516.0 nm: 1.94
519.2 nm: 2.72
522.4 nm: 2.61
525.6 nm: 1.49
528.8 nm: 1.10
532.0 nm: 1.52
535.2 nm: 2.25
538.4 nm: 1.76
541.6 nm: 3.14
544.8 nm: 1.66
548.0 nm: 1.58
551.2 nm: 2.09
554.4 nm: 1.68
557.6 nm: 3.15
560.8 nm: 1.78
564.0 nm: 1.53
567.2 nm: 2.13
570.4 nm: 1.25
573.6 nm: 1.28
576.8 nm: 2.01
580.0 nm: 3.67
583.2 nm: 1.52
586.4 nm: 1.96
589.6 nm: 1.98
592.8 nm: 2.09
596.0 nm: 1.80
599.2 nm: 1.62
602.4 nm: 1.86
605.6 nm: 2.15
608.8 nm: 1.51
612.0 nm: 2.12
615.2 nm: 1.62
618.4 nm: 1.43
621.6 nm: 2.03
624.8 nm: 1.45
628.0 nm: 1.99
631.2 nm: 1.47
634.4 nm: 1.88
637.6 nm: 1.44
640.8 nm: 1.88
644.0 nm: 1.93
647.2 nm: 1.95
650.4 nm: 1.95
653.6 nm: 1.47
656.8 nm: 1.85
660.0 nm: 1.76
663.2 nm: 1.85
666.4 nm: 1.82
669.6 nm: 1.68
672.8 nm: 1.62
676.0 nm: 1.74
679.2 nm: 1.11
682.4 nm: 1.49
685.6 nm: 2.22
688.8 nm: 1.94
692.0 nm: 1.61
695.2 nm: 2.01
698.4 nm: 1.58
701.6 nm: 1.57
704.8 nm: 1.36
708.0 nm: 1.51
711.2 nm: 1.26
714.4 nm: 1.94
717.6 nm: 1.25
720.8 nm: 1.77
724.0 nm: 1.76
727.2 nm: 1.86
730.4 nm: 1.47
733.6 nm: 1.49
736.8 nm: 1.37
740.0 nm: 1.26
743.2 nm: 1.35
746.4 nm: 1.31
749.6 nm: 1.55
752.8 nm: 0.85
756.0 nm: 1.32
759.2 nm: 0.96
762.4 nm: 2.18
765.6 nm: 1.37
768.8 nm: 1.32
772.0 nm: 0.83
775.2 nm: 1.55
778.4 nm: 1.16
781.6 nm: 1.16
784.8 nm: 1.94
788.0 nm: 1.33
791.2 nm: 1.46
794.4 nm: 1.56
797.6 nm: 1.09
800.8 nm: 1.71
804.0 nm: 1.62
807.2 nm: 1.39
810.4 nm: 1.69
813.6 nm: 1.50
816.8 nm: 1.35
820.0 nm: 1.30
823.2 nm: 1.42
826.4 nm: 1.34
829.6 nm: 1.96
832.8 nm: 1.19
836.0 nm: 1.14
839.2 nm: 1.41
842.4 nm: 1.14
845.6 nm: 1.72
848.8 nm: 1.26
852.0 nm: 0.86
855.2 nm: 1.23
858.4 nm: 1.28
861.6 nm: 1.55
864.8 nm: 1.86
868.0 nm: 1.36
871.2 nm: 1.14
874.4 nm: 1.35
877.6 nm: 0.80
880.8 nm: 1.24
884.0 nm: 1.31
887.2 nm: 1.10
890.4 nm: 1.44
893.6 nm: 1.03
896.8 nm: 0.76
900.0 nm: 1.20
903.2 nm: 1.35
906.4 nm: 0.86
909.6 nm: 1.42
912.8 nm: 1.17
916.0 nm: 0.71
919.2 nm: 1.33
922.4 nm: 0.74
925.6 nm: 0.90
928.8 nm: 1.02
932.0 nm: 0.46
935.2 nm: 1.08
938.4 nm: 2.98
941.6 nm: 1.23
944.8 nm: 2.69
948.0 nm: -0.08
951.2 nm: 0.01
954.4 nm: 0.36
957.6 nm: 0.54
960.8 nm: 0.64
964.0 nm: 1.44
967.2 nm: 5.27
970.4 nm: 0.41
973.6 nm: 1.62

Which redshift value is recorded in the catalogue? 1.59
